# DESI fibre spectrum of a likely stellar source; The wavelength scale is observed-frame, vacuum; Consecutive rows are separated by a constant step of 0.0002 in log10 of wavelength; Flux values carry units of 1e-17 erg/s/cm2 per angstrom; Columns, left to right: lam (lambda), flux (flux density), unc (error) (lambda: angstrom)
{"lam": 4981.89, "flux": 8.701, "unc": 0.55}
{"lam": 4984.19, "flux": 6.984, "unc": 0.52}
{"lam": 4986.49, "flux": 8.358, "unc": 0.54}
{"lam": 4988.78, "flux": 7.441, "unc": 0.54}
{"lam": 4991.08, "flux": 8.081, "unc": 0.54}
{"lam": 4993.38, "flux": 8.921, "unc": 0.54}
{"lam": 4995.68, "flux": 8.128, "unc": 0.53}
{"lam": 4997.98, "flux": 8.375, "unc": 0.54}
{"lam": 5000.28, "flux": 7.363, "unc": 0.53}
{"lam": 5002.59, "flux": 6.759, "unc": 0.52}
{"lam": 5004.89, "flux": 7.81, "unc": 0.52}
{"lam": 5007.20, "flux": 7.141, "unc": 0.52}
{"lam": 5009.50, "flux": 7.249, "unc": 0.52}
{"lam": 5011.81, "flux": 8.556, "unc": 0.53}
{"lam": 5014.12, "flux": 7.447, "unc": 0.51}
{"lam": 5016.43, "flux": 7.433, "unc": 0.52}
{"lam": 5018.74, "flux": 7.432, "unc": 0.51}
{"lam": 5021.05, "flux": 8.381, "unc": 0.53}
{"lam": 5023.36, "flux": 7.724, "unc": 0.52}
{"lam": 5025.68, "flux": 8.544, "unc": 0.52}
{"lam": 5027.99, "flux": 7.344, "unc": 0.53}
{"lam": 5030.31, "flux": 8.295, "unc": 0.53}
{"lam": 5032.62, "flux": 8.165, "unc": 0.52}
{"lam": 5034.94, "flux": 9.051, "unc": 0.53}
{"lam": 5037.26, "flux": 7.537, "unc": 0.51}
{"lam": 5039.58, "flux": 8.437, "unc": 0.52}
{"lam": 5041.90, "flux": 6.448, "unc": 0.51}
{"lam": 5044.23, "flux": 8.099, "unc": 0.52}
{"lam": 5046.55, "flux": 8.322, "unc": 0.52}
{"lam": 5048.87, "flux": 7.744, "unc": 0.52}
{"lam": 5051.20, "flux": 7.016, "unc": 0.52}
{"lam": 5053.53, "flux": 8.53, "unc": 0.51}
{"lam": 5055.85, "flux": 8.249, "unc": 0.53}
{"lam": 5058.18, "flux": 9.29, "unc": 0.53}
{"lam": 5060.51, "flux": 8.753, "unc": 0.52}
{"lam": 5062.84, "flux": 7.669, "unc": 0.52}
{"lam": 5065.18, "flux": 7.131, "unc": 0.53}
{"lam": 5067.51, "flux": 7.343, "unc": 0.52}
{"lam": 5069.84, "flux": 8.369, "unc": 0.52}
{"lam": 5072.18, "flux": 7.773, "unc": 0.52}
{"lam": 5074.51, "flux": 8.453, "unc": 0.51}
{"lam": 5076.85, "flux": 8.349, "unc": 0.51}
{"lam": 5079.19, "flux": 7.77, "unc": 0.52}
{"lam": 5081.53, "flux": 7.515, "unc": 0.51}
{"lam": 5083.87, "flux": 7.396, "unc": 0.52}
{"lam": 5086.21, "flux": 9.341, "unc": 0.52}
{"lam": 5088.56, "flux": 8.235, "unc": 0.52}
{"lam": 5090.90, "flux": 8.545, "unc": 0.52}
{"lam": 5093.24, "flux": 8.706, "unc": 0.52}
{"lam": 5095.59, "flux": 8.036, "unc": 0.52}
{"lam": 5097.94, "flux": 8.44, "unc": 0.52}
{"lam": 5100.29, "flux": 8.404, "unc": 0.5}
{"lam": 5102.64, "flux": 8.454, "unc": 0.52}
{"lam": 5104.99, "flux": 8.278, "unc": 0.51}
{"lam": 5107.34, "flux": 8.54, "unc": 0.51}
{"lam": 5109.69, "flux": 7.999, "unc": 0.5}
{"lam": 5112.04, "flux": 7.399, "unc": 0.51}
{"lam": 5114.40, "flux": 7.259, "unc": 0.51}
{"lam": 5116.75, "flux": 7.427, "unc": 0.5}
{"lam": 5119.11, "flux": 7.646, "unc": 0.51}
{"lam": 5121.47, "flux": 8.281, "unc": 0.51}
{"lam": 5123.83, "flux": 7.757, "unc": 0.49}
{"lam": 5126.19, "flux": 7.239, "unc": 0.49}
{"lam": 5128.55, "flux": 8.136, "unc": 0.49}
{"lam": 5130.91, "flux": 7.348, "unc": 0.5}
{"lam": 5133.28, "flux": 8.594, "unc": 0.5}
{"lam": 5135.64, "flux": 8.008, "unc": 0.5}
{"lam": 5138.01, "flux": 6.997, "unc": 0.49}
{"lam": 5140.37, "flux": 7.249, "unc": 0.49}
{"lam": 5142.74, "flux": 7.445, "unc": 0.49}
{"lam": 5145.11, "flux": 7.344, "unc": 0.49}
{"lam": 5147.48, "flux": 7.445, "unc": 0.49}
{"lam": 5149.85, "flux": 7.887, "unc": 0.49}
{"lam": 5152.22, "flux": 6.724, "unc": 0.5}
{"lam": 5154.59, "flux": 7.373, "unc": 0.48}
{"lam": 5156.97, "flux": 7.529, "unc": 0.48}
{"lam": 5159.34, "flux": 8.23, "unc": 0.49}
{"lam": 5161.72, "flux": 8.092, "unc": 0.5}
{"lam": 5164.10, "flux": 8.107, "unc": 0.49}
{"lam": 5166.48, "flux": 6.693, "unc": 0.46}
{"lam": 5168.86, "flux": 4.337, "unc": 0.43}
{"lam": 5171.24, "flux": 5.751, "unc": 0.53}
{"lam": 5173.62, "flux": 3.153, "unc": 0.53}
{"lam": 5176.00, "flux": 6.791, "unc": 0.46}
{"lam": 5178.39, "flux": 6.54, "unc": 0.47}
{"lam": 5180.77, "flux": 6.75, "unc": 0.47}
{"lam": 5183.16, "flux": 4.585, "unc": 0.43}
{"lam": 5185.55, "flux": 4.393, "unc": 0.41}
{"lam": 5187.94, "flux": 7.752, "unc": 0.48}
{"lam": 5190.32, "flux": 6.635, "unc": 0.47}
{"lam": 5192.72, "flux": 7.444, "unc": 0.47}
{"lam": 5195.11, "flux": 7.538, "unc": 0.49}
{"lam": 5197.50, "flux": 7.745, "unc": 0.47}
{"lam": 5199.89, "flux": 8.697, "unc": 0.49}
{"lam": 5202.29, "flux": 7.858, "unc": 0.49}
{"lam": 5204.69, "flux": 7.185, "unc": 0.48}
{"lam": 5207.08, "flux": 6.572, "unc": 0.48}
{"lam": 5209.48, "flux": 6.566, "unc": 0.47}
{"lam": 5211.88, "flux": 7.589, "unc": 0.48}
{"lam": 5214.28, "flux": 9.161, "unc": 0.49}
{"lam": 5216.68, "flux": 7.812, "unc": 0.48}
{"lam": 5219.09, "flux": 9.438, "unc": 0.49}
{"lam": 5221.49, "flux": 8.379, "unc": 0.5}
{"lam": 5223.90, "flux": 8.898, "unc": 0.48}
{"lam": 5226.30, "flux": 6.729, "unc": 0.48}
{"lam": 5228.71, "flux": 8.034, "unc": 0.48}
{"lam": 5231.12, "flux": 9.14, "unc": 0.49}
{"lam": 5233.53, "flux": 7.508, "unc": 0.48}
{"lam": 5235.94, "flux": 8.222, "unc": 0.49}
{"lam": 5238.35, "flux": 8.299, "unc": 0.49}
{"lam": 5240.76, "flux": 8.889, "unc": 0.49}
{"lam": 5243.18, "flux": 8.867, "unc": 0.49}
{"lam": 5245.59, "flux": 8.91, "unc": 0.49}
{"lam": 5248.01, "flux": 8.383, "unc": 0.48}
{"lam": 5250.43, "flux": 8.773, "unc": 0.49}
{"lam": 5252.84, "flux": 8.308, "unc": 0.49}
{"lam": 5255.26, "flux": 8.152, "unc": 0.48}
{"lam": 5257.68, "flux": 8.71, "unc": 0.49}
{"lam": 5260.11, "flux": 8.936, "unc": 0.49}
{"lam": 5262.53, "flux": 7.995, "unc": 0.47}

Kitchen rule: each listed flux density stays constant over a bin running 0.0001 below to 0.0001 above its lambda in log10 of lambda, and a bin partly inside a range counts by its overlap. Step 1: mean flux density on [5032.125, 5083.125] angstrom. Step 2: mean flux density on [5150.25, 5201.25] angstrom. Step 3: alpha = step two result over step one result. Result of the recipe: 0.84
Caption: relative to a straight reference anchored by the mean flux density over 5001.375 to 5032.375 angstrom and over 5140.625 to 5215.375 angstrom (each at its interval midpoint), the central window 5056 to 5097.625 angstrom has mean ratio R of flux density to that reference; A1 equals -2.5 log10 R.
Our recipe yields -0.10 mag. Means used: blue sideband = 7.72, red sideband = 6.97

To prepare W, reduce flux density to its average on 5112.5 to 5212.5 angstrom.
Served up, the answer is 7.11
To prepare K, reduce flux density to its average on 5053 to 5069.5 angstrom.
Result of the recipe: 8.14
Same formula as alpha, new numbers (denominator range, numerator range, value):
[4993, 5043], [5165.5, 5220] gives 0.87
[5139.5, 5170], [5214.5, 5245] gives 1.15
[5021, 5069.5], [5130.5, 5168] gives 0.94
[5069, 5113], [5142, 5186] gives 0.81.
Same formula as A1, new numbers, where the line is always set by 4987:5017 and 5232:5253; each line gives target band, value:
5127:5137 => 0.02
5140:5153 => 0.11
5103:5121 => 0.03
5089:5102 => -0.05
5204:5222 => 0.07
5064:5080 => 0.01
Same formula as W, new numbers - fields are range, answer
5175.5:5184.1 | 6.16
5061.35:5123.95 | 8.03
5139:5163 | 7.53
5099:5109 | 8.4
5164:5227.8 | 6.99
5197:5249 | 8.14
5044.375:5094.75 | 8.12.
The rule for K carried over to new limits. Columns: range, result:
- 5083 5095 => 8.45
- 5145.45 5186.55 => 6.52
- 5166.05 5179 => 5.43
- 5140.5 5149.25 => 7.42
